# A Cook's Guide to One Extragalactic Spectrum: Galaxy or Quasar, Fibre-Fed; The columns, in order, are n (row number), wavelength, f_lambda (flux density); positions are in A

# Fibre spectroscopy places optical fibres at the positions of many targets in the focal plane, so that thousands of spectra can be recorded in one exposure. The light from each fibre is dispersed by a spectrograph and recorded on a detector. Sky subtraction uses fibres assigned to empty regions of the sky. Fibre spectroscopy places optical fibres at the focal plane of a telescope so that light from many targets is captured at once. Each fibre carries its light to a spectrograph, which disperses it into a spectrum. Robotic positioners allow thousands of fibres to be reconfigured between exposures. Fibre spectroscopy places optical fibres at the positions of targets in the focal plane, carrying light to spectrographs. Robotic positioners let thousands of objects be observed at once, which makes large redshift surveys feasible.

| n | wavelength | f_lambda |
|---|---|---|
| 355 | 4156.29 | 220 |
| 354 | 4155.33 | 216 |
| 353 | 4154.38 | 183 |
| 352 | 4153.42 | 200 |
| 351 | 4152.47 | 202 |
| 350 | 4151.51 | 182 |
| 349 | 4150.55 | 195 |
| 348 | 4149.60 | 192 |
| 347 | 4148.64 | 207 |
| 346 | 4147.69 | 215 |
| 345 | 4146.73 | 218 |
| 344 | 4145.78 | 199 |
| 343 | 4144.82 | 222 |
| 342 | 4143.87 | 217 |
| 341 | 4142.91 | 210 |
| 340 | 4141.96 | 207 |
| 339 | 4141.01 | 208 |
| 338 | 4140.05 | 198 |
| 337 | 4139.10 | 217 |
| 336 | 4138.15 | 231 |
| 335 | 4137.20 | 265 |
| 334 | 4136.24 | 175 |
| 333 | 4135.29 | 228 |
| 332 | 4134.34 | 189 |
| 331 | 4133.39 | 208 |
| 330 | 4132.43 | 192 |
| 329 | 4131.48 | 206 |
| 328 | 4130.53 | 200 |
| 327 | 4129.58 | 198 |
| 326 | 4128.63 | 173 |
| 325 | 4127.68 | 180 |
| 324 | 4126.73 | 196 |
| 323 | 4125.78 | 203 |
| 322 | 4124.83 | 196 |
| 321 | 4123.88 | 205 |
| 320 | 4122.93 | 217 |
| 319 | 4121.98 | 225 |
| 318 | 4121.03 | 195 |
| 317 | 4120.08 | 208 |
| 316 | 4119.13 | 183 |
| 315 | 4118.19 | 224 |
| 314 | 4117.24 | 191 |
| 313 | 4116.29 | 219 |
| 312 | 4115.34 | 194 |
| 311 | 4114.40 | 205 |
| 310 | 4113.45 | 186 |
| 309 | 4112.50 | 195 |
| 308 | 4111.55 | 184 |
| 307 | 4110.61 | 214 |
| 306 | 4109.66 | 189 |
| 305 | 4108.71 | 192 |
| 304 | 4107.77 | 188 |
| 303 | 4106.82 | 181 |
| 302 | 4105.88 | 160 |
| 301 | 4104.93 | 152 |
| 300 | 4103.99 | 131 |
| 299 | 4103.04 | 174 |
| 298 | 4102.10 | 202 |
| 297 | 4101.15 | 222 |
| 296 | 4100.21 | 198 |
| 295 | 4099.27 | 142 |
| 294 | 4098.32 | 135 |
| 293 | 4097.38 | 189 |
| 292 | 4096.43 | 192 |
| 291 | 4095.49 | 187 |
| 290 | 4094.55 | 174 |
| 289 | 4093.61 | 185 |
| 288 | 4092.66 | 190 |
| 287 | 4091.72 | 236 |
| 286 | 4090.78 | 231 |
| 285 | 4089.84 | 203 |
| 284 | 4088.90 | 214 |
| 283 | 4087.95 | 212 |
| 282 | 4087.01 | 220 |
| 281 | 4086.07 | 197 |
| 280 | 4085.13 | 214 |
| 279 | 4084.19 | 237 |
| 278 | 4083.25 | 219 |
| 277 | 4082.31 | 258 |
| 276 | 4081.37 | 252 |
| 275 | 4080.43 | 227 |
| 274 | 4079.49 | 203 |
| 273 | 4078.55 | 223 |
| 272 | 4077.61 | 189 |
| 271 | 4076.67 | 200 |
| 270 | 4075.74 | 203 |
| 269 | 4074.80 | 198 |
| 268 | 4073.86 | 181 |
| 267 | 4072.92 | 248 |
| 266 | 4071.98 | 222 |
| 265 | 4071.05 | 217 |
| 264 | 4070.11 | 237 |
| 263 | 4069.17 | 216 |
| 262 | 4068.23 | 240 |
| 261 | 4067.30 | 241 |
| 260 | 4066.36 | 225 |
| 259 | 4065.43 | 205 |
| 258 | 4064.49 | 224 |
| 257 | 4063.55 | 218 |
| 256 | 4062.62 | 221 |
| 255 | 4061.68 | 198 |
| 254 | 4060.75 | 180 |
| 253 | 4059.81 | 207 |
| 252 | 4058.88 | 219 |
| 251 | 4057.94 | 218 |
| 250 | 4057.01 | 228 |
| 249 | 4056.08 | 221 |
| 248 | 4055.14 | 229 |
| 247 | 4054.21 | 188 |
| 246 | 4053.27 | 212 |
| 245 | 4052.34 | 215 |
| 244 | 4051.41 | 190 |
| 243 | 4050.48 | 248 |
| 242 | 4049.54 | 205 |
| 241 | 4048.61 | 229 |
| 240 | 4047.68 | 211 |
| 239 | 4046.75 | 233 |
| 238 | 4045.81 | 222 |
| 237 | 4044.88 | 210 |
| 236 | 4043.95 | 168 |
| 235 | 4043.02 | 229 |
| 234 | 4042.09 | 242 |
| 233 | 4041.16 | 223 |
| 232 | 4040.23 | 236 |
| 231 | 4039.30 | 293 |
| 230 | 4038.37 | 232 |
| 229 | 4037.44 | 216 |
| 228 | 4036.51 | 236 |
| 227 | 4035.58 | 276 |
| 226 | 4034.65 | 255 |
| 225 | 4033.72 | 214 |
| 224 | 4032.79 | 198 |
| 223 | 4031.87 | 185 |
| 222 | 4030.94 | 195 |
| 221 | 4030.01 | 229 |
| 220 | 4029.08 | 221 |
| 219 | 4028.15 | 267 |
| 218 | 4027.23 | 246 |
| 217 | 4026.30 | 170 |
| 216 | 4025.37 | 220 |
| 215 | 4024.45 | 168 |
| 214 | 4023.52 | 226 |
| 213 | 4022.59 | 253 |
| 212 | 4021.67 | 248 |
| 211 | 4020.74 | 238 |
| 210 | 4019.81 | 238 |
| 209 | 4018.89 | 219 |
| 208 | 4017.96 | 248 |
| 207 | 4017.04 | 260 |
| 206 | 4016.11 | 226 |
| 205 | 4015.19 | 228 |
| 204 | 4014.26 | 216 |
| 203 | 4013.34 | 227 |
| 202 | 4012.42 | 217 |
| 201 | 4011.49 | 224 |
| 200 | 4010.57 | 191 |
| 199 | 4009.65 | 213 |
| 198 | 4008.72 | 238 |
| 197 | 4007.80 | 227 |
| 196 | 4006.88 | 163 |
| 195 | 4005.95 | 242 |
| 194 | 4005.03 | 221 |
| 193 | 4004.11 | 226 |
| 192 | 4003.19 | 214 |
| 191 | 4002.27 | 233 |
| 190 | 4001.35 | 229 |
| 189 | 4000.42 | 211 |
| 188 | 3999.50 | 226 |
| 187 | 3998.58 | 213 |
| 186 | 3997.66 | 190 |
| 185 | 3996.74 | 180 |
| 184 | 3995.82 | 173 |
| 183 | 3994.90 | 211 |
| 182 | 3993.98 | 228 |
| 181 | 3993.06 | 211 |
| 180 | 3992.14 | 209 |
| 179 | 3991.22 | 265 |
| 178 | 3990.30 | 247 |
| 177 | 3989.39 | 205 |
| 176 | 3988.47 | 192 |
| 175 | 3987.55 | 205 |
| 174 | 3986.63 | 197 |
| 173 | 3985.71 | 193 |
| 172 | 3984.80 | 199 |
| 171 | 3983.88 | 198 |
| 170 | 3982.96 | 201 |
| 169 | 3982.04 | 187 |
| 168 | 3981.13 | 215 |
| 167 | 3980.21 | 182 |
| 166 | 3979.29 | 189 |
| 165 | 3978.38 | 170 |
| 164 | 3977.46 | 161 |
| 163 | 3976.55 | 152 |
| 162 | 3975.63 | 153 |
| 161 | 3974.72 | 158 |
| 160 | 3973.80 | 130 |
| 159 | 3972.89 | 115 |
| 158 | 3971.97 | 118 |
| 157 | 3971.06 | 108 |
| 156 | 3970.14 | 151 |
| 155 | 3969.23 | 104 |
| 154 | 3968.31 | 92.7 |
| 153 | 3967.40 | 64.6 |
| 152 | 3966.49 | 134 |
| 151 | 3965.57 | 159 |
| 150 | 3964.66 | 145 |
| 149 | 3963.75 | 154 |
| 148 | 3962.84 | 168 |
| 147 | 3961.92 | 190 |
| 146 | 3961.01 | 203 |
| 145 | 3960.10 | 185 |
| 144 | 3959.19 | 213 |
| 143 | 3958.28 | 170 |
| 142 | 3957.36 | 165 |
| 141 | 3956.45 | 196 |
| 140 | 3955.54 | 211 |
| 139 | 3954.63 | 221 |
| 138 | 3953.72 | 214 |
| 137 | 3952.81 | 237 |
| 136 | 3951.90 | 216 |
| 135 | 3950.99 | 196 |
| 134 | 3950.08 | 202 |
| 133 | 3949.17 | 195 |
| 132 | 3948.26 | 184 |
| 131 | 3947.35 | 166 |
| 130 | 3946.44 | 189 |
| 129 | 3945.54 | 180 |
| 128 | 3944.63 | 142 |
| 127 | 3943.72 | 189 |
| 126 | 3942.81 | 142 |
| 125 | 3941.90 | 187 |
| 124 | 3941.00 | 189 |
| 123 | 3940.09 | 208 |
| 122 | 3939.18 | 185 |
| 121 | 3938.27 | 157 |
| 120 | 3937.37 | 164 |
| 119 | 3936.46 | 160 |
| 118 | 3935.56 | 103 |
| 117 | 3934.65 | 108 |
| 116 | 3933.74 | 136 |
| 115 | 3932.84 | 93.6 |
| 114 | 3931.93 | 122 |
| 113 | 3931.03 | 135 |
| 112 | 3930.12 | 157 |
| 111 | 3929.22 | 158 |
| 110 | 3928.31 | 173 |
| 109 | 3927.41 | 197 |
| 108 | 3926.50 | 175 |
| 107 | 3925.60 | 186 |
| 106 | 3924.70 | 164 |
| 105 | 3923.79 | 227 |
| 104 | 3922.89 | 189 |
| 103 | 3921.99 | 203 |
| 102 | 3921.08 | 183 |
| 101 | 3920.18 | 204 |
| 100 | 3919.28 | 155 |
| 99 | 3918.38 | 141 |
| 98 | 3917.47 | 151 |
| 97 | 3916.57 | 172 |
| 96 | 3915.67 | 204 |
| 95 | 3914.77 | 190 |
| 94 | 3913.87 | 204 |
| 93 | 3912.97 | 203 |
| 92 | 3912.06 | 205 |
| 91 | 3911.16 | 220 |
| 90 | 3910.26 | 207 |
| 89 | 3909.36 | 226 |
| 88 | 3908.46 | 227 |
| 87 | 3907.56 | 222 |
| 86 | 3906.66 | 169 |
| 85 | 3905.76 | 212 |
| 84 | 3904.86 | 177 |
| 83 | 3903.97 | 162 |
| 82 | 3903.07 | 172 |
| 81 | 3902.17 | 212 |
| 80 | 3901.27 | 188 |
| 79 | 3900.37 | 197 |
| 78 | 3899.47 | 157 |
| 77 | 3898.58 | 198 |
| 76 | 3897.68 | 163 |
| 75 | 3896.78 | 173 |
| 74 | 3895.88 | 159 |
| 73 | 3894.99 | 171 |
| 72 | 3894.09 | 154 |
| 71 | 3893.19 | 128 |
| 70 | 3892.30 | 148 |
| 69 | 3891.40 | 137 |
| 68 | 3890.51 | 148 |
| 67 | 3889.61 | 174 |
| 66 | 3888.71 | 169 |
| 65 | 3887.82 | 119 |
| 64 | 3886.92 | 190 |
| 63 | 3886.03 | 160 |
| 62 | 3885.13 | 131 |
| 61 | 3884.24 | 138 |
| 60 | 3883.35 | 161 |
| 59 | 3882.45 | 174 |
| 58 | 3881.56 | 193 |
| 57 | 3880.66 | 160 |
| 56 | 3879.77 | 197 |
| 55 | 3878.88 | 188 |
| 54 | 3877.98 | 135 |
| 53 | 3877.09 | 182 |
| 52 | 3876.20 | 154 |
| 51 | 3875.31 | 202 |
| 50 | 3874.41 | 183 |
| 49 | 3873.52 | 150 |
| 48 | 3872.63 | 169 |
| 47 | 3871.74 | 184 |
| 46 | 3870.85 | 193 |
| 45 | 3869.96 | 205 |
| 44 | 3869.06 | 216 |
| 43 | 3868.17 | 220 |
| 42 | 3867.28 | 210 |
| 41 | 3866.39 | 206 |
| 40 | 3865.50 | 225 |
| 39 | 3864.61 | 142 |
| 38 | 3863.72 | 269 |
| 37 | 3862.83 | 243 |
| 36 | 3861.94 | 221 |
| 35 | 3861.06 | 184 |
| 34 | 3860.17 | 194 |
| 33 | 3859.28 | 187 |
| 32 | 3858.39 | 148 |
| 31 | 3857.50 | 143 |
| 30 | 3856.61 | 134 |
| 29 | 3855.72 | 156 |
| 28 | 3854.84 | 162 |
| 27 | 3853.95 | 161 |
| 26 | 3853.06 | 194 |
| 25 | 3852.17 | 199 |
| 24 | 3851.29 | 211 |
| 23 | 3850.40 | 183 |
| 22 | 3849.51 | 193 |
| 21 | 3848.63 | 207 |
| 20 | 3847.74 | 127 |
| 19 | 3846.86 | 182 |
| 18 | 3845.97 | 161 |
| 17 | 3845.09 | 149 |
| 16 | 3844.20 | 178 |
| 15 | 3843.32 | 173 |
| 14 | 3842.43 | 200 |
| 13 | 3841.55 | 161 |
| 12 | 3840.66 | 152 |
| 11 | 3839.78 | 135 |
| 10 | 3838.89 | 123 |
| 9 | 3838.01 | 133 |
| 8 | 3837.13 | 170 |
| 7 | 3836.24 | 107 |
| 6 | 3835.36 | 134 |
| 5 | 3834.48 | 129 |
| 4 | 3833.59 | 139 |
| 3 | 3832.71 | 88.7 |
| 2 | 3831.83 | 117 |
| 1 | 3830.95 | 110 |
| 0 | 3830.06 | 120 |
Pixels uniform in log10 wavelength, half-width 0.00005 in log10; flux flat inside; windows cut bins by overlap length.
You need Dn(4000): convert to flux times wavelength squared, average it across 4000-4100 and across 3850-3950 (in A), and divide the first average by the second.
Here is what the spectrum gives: 1.3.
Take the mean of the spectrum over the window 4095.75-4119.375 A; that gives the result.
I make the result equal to 186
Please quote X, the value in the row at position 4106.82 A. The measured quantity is 181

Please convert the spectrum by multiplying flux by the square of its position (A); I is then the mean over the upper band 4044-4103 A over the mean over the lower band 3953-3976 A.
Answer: 1.41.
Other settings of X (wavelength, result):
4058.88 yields 219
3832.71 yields 88.7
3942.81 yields 142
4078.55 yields 223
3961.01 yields 203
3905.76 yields 212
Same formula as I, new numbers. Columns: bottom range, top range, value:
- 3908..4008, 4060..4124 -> 1.20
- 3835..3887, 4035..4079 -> 1.38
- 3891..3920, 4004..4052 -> 1.31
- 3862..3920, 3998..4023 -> 1.32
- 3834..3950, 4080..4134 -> 1.27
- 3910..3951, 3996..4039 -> 1.34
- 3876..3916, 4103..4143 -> 1.25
